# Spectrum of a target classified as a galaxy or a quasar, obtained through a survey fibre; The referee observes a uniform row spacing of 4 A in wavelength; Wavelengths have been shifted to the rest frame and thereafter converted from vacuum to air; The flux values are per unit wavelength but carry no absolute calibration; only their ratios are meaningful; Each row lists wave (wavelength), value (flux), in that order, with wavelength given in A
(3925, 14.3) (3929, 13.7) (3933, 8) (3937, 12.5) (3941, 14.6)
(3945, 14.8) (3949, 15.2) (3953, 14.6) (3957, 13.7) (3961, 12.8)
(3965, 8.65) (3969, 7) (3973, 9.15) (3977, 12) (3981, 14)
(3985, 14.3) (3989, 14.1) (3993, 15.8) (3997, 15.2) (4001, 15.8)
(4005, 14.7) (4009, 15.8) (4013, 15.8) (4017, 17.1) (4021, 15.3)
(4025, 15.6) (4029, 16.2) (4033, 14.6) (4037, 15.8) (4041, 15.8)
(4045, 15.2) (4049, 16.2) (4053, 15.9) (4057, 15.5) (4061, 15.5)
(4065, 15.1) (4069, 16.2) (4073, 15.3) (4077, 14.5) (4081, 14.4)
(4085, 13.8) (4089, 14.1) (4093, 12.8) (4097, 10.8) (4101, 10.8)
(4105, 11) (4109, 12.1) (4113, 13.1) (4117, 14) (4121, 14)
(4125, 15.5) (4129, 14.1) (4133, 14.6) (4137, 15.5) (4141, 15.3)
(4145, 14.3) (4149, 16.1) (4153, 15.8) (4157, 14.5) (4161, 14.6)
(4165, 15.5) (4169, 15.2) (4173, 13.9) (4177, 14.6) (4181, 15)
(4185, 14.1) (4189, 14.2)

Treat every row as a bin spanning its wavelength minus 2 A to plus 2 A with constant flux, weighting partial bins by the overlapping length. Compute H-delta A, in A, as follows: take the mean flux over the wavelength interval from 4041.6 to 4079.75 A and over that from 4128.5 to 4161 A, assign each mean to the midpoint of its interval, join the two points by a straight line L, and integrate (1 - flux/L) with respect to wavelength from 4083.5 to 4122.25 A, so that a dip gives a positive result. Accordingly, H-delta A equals 6.7 A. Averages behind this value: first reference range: 15.5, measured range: 12.6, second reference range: 15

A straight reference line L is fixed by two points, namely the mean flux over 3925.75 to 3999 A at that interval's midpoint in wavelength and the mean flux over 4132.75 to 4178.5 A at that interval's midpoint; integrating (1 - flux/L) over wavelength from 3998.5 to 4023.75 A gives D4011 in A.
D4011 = -4.48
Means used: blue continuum 12.8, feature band 15.7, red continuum 15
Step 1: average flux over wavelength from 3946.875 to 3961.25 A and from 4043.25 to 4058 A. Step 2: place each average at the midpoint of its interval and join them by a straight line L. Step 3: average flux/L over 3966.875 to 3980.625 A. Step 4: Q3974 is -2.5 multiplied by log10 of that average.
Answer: 0.416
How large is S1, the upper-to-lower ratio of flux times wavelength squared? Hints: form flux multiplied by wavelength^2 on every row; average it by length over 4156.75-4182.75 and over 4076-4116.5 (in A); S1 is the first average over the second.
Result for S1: 1.20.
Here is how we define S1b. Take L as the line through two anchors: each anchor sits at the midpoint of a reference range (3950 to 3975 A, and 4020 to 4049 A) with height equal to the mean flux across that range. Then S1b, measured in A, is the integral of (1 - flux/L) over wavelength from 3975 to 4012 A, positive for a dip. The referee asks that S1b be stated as -4.55 A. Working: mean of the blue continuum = 11.2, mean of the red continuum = 15.6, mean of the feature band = 14.7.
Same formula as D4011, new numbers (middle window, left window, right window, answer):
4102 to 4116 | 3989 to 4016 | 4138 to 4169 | 2.9 A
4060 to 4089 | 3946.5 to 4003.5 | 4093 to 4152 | -3.1 A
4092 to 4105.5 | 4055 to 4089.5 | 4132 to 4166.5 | 3.4 A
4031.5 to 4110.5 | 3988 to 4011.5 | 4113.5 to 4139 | 3.2 A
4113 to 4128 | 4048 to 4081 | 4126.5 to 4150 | 0.8 A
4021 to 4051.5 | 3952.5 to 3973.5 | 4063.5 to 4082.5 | -4.3 A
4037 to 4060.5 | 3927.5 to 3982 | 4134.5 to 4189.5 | -4.1 A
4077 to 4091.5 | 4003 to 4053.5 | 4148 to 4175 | 1.2 A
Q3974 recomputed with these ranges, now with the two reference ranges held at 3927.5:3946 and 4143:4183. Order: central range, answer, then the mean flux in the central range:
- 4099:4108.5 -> 0.28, 11.1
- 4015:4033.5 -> -0.17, 15.9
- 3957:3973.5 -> 0.28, 9.94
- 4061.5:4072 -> -0.12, 15.6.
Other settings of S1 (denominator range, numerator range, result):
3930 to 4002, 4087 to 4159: 1.16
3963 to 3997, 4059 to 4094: 1.27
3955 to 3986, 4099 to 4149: 1.31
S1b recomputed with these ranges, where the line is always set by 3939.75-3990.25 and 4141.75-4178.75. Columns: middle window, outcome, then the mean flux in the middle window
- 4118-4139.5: -0.2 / 14.7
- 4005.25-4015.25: -1.9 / 15.6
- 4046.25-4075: -3.9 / 15.7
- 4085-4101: 1.9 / 12.5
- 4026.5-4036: -1.4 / 15.5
